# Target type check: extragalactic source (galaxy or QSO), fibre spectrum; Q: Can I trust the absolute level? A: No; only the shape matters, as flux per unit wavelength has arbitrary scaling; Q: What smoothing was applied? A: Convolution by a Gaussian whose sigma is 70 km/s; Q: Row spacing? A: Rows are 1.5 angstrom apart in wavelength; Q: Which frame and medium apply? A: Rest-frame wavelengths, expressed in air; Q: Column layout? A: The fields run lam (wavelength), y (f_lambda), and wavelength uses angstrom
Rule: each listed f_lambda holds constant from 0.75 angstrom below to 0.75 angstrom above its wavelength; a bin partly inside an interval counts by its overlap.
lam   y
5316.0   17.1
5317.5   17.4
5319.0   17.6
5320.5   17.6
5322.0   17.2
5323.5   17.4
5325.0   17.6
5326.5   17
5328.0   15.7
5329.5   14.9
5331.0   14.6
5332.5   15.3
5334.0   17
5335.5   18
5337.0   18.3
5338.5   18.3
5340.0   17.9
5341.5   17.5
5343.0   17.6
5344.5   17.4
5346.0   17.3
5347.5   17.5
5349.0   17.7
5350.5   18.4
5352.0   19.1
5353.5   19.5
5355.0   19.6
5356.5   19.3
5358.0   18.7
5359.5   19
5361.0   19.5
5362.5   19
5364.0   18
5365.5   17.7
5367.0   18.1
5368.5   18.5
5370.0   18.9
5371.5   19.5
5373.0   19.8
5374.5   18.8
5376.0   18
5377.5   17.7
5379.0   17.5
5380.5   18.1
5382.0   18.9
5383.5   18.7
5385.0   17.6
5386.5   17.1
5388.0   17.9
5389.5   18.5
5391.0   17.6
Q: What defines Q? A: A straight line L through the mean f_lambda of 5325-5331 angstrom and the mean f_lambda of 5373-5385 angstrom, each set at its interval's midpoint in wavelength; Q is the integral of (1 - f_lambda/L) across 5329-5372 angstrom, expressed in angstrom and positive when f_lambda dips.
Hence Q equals -2.6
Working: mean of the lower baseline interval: 15.9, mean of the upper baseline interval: 18.3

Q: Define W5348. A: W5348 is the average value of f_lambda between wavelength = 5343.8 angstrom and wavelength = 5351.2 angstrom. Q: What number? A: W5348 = 17.7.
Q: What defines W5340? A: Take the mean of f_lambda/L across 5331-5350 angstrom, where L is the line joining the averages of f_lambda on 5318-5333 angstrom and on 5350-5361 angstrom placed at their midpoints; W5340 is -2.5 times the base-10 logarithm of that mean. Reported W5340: 0.027 mag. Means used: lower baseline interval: 16.5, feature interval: 17.4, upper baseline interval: 19.1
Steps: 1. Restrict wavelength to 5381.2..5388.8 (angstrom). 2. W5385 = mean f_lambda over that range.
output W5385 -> 18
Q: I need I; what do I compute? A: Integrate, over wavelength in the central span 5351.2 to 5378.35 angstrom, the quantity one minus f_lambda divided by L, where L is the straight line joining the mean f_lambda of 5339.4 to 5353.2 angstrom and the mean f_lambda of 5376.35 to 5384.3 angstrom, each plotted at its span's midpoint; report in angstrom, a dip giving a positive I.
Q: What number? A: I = -1.17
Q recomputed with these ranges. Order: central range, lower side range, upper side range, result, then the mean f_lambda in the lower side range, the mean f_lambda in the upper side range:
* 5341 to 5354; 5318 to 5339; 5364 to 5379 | -0.3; 16.9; 18.5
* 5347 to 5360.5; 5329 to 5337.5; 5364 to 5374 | -0.8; 16.3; 18.7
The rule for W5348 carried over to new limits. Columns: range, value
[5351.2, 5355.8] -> 19.4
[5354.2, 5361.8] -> 19.2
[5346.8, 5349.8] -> 17.6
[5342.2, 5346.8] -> 17.4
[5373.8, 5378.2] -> 18.2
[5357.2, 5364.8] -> 18.8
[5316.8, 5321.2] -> 17.5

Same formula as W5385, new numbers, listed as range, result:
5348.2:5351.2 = 18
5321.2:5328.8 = 17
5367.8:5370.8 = 18.7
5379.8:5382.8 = 18.5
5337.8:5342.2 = 17.9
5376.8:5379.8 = 17.6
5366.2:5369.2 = 18.3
